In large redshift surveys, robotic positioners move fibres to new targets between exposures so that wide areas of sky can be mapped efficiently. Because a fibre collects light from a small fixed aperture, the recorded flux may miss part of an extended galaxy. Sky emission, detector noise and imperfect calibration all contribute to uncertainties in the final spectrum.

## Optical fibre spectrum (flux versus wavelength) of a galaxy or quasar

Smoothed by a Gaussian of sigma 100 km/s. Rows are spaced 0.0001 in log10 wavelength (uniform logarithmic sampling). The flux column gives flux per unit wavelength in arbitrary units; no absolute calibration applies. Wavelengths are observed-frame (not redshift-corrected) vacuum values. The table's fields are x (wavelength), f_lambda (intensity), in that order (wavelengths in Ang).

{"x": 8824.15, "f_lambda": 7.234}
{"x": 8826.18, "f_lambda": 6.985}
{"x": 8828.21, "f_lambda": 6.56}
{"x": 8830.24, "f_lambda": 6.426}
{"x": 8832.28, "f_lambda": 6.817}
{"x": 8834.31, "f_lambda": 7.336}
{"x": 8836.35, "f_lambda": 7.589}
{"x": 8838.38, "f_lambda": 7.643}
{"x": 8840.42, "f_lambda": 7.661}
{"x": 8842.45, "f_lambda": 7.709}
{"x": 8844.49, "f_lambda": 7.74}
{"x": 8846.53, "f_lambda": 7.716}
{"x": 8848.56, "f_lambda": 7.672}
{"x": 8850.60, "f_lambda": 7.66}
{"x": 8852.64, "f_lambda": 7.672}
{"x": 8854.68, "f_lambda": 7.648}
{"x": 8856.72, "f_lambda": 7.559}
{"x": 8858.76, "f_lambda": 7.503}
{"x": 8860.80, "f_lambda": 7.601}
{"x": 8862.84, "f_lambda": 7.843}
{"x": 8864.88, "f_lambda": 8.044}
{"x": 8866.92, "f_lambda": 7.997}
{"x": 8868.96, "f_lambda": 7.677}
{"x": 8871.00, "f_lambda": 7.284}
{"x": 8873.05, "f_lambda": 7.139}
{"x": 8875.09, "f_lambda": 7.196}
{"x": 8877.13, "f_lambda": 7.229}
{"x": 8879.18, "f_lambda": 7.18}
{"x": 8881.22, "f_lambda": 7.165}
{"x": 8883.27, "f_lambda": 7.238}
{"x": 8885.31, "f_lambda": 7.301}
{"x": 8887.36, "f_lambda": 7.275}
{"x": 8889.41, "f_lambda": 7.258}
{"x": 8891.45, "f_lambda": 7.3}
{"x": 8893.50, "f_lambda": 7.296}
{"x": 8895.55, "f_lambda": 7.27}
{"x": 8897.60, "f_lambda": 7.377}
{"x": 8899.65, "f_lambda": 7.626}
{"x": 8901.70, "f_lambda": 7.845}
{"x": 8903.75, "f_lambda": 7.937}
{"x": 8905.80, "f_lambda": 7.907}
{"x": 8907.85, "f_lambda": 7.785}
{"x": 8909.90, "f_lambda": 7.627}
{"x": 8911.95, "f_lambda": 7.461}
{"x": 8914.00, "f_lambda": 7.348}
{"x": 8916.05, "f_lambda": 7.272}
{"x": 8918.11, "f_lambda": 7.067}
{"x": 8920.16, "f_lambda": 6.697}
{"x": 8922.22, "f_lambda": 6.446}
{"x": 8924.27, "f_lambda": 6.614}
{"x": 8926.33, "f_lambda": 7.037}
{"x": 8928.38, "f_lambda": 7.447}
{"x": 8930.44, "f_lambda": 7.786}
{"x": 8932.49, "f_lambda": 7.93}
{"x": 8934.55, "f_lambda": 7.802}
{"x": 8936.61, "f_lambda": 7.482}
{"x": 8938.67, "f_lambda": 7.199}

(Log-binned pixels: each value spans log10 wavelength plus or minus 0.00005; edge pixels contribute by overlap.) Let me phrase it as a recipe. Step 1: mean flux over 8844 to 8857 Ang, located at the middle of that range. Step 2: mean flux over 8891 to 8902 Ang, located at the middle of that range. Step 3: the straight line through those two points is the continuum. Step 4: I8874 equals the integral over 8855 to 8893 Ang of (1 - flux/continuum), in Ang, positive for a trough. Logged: 0.6 Ang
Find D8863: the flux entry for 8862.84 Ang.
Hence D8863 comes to 7.843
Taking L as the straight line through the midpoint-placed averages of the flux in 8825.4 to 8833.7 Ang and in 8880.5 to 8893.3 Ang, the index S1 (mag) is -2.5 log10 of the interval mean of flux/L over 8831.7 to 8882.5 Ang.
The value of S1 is -0.08 mag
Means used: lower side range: 6.72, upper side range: 7.26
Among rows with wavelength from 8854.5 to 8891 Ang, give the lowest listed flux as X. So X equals 7.139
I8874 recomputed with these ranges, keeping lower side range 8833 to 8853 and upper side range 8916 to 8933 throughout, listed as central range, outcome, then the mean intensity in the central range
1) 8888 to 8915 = -1.05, 7.54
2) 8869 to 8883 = 0.35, 7.23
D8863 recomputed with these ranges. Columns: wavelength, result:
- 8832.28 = 6.817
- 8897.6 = 7.377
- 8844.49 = 7.74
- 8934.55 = 7.802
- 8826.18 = 6.985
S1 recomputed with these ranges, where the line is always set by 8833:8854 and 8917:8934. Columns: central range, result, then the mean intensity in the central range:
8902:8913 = -0.073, 7.75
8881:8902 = 0.000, 7.35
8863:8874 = -0.024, 7.65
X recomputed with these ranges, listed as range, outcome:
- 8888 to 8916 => 7.258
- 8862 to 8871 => 7.284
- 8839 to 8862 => 7.503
